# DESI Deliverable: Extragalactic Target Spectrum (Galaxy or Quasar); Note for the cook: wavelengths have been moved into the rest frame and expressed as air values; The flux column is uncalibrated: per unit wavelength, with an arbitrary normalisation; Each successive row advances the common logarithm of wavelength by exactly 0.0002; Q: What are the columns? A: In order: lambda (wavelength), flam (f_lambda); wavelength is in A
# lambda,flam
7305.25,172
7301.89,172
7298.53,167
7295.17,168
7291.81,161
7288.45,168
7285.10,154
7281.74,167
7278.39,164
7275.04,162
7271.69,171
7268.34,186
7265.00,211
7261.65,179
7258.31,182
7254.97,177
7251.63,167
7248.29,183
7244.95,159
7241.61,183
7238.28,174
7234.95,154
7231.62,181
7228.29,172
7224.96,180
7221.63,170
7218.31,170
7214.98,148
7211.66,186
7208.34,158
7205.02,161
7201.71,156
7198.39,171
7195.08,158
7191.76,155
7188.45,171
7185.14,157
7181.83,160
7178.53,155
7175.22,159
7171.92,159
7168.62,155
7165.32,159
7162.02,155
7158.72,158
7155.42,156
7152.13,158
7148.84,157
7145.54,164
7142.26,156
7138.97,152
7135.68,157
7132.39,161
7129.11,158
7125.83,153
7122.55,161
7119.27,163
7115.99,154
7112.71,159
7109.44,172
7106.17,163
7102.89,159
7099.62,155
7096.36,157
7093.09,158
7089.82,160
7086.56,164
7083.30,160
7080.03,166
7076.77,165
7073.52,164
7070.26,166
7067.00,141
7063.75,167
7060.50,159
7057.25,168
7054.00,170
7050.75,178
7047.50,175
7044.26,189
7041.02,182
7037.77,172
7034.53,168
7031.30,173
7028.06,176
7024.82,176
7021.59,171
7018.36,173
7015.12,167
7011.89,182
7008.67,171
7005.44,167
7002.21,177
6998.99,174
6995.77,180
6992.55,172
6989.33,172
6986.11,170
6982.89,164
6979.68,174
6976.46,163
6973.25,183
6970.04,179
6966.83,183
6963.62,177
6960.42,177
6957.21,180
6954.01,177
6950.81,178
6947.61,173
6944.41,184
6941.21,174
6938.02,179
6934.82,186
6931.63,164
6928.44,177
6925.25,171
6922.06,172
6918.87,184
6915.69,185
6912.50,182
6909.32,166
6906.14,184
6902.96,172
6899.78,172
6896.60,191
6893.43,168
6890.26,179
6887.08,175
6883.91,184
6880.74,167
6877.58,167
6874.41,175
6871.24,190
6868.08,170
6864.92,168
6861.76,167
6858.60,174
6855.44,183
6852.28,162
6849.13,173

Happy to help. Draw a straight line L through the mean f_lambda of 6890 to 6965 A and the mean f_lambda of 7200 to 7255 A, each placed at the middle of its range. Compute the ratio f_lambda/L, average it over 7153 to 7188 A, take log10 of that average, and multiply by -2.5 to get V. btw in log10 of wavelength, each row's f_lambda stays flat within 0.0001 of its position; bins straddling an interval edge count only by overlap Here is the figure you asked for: 0.08 mag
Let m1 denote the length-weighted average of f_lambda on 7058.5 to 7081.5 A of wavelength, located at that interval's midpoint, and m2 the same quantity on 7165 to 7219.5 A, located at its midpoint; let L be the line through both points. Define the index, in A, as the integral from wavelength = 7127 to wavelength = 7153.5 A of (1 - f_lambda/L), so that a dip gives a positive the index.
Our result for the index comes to 0.6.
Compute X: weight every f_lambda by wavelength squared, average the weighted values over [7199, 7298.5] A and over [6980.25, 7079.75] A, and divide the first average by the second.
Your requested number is 1.06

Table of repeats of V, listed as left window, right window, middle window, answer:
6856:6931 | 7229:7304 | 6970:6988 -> 0.02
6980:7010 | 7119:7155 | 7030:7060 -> -0.05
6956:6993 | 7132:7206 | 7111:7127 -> 0.03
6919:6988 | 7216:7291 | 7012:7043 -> 0.01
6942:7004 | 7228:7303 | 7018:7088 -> 0.03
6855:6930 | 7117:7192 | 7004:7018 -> -0.03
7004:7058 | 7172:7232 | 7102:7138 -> 0.06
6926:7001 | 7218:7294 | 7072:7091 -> 0.07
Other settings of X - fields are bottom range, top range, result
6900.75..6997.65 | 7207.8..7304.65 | 1.06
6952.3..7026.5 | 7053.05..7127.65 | 0.95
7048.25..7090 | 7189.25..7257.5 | 1.07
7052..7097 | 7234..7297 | 1.12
